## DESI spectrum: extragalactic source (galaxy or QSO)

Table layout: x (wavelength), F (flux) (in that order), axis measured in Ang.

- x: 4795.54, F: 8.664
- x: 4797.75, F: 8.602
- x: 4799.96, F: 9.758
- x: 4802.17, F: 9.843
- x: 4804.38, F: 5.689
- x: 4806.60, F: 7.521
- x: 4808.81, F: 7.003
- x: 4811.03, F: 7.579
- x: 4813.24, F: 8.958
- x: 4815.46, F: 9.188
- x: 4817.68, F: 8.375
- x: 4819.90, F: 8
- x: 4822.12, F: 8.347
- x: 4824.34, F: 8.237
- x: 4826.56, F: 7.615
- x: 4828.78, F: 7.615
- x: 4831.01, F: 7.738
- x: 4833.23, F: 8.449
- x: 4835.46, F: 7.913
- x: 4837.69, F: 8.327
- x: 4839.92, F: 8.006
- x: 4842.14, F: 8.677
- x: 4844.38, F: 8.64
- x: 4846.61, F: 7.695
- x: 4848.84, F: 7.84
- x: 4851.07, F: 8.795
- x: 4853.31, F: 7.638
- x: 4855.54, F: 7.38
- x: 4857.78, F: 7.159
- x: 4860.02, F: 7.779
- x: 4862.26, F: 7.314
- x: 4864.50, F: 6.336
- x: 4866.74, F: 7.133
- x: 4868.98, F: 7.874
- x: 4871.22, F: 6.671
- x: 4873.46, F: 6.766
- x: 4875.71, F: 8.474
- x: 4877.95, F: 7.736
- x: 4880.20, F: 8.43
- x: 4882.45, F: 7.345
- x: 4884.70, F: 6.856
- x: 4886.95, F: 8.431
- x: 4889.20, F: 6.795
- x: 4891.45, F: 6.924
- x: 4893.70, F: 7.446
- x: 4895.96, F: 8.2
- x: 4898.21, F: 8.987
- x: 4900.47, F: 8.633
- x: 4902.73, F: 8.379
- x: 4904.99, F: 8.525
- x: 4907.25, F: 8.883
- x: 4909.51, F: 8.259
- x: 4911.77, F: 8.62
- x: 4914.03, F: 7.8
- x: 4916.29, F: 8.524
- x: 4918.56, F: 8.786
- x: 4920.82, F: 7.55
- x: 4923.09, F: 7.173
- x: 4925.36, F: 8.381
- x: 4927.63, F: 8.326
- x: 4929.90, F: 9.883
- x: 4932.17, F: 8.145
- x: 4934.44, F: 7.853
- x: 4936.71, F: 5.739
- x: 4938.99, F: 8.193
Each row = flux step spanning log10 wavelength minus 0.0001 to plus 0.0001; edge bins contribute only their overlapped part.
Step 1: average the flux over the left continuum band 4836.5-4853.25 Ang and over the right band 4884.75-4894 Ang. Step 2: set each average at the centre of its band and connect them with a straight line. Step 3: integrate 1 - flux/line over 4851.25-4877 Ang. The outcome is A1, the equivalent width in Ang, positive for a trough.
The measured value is 1.5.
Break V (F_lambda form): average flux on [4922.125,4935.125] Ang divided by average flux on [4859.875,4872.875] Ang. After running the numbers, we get 1.2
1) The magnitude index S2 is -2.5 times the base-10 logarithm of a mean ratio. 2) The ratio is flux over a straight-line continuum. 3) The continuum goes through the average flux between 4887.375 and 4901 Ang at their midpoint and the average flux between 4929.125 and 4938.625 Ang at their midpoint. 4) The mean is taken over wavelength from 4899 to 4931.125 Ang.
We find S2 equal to -0.08 mag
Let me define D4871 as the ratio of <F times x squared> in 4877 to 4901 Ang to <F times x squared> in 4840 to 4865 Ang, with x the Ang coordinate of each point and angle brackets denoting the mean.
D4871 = 1.01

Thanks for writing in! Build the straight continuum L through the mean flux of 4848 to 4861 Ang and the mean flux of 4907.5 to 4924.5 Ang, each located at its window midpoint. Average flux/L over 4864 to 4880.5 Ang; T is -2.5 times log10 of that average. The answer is 0.06 mag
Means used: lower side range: 7.76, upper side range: 8.15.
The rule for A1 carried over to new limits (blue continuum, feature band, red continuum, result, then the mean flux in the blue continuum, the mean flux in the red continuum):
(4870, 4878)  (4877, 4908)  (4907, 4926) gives -0.9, 7.38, 8.19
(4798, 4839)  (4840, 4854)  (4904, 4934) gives 0.0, 8.13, 8.36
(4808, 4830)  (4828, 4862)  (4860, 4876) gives -1.5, 8.1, 7.2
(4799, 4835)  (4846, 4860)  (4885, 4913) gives 0.6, 8.11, 8.13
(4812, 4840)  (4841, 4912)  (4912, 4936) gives 3.4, 8.22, 8.21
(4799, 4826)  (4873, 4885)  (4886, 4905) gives 0.5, 8.19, 8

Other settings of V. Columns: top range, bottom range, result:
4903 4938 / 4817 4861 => 1.02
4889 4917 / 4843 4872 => 1.08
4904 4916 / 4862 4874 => 1.20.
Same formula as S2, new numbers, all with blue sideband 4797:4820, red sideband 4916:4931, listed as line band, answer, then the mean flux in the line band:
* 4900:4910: -0.026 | 8.54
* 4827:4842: 0.030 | 8.04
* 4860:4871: 0.155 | 7.19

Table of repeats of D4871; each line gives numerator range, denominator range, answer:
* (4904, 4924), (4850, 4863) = 1.10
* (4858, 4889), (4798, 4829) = 0.94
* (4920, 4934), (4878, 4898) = 1.10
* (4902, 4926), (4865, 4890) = 1.12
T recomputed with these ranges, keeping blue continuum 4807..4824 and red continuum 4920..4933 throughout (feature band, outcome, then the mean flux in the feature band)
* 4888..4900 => 0.07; 7.73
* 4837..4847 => -0.01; 8.31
